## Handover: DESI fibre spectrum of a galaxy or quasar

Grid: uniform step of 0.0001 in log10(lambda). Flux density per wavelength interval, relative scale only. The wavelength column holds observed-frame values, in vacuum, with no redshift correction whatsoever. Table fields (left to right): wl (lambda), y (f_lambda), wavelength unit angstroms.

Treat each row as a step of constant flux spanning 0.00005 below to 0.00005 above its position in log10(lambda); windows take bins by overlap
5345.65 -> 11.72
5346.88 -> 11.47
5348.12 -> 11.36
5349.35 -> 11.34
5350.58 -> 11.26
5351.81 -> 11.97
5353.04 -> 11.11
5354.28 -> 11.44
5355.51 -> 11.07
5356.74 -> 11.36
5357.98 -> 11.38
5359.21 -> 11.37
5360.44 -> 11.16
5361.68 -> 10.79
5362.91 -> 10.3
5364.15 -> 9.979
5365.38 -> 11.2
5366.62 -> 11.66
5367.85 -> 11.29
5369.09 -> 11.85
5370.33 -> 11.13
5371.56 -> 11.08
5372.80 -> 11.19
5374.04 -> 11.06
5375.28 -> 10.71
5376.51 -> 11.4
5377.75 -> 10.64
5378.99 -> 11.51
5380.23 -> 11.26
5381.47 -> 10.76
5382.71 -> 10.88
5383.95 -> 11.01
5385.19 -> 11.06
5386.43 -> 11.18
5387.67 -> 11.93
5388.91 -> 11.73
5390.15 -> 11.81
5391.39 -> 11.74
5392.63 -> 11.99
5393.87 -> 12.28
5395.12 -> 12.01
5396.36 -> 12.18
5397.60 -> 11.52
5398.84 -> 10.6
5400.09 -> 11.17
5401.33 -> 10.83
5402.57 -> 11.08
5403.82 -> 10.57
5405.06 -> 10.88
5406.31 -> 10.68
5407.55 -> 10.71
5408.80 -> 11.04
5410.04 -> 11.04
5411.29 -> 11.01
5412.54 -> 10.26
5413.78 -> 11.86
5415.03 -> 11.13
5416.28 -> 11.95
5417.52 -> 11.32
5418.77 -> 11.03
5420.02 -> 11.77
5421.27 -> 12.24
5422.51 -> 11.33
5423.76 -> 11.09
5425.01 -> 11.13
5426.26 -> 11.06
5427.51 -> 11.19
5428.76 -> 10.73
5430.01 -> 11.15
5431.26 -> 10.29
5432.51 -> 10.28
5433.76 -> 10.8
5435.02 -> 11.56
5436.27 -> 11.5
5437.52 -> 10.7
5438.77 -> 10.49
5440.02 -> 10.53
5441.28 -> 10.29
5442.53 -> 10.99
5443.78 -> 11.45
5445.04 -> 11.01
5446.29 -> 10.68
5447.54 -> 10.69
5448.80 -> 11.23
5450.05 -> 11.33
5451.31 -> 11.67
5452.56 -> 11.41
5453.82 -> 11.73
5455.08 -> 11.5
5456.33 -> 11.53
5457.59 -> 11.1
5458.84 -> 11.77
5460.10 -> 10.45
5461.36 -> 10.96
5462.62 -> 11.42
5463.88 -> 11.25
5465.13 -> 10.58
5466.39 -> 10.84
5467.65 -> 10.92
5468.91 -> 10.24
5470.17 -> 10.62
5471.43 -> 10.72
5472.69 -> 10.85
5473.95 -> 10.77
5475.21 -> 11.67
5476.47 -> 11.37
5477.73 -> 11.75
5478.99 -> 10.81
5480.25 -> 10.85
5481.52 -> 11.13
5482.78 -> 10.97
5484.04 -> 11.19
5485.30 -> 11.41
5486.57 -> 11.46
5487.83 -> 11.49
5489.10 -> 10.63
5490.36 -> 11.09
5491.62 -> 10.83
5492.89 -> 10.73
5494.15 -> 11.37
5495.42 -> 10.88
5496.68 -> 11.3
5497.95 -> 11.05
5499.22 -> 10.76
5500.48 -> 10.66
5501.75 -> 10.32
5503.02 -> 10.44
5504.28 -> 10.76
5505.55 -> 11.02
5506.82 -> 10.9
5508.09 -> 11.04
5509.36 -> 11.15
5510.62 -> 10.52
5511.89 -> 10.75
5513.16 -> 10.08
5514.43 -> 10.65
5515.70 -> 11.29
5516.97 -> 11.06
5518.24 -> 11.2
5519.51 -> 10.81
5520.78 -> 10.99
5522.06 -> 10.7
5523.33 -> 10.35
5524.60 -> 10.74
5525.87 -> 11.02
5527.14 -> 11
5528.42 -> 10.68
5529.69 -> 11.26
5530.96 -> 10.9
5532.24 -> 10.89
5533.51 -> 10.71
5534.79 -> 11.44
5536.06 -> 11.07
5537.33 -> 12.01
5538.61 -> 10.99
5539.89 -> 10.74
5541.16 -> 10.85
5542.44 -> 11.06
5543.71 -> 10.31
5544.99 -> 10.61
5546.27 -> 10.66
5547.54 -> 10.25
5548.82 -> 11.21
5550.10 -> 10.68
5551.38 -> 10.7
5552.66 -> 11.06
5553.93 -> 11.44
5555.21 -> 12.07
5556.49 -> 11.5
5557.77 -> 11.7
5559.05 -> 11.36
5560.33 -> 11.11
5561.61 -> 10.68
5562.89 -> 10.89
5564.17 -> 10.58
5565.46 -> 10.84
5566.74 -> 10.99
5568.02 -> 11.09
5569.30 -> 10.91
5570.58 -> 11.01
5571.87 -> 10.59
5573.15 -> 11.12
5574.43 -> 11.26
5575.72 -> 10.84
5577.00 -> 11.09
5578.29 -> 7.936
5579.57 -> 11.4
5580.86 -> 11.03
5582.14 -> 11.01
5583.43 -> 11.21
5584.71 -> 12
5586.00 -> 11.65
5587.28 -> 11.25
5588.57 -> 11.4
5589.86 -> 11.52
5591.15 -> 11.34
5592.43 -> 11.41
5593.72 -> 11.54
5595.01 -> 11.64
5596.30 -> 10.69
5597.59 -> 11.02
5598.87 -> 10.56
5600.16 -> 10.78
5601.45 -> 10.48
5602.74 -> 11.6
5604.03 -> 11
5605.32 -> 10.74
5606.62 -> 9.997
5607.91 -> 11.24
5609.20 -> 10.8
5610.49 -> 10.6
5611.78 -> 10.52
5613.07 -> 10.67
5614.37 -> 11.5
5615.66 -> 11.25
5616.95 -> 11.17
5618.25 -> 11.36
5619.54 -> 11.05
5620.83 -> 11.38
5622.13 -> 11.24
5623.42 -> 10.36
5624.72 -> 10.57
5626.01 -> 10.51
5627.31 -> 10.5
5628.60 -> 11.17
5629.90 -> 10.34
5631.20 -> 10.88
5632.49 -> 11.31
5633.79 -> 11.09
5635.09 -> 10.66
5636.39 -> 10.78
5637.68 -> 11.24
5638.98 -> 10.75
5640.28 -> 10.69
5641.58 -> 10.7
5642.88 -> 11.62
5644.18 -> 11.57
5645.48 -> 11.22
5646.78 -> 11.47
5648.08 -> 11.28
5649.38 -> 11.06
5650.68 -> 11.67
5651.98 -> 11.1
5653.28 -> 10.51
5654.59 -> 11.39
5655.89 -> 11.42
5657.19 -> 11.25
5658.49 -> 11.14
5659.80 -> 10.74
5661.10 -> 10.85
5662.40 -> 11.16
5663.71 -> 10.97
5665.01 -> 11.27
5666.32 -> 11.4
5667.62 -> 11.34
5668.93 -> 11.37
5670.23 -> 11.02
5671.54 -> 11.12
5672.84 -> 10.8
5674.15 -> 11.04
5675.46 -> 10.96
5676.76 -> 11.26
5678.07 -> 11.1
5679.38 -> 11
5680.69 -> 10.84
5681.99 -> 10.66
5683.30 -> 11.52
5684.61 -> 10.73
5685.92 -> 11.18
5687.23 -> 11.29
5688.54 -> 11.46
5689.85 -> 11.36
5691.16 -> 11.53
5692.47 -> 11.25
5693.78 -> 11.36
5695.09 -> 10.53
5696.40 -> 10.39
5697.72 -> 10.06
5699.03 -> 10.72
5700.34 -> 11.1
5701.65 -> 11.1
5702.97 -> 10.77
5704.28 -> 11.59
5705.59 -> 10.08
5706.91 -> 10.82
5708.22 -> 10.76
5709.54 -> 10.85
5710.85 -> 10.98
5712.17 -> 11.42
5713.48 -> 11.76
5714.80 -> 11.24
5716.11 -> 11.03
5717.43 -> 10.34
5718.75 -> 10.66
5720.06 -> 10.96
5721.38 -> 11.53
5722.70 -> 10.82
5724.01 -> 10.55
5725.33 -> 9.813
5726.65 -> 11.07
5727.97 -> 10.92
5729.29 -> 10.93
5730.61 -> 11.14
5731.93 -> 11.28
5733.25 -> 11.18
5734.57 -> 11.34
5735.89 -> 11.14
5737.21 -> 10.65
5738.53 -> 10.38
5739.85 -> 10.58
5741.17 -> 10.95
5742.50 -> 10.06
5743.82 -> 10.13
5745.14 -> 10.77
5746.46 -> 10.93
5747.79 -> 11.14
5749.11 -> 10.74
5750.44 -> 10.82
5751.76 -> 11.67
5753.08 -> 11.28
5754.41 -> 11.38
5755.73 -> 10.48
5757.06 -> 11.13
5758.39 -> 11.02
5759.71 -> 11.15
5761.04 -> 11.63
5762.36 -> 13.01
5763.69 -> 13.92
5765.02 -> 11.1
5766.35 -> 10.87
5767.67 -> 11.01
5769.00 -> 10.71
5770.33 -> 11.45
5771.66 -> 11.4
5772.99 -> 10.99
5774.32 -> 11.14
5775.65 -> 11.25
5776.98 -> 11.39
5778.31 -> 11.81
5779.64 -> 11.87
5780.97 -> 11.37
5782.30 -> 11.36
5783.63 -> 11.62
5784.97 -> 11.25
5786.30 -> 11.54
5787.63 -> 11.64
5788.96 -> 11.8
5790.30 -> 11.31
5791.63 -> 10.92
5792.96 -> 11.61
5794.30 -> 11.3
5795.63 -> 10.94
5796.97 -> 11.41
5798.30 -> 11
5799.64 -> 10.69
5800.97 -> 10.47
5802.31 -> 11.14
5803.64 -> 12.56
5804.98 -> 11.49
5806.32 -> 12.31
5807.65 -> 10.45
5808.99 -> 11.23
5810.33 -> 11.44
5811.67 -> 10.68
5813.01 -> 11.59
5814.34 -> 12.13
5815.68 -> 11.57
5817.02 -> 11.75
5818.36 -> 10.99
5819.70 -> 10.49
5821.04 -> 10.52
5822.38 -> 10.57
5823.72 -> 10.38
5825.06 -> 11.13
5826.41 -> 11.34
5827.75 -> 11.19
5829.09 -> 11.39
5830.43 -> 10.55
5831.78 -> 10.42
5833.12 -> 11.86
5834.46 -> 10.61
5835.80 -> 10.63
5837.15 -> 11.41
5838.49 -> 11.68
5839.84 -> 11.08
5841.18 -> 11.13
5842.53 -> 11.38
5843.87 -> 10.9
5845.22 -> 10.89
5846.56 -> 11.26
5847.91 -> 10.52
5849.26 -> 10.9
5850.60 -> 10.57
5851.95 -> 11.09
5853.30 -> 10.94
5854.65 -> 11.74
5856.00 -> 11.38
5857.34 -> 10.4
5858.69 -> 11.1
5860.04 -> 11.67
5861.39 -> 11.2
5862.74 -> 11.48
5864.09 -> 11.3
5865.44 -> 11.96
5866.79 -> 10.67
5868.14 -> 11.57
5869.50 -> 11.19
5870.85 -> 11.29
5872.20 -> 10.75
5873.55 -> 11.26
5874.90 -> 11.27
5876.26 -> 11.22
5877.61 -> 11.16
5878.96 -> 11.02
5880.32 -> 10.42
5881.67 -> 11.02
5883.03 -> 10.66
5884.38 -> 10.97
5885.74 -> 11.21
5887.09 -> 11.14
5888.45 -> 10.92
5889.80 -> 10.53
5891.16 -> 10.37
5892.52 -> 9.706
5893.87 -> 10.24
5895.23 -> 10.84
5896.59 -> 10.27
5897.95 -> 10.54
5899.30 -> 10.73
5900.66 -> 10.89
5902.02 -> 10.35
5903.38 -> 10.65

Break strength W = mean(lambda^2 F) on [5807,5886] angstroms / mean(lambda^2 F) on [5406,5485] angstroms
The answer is 1.2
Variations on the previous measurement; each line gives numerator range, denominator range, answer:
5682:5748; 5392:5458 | 1.09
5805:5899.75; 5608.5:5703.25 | 1.07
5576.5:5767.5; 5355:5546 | 1.08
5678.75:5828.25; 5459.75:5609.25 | 1.10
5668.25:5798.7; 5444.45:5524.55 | 1.10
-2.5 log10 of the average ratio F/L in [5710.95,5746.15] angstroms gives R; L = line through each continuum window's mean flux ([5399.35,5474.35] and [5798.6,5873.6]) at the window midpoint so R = 0.02 mag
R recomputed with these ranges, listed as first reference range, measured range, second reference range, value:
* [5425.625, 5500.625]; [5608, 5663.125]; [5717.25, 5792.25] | 0.01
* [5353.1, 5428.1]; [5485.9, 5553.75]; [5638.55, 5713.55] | 0.03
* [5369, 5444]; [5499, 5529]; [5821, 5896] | 0.03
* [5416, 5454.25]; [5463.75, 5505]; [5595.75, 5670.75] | 0.01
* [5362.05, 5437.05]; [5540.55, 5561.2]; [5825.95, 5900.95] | 0.01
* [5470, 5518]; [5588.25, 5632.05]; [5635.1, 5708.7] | 0.01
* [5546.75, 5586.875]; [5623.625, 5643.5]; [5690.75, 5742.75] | 0.01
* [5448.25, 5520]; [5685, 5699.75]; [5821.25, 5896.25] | 0.00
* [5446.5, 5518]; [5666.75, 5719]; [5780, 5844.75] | 0.01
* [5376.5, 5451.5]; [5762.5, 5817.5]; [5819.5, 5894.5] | -0.04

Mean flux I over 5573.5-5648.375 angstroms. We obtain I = 11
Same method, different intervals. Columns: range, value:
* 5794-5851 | 11.1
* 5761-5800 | 11.4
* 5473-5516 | 11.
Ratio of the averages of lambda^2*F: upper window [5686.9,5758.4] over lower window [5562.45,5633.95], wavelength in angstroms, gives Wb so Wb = 1.04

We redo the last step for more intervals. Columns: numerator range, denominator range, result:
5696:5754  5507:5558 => 1.06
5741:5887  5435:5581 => 1.14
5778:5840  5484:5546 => 1.14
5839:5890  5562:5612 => 1.11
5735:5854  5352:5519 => 1.14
